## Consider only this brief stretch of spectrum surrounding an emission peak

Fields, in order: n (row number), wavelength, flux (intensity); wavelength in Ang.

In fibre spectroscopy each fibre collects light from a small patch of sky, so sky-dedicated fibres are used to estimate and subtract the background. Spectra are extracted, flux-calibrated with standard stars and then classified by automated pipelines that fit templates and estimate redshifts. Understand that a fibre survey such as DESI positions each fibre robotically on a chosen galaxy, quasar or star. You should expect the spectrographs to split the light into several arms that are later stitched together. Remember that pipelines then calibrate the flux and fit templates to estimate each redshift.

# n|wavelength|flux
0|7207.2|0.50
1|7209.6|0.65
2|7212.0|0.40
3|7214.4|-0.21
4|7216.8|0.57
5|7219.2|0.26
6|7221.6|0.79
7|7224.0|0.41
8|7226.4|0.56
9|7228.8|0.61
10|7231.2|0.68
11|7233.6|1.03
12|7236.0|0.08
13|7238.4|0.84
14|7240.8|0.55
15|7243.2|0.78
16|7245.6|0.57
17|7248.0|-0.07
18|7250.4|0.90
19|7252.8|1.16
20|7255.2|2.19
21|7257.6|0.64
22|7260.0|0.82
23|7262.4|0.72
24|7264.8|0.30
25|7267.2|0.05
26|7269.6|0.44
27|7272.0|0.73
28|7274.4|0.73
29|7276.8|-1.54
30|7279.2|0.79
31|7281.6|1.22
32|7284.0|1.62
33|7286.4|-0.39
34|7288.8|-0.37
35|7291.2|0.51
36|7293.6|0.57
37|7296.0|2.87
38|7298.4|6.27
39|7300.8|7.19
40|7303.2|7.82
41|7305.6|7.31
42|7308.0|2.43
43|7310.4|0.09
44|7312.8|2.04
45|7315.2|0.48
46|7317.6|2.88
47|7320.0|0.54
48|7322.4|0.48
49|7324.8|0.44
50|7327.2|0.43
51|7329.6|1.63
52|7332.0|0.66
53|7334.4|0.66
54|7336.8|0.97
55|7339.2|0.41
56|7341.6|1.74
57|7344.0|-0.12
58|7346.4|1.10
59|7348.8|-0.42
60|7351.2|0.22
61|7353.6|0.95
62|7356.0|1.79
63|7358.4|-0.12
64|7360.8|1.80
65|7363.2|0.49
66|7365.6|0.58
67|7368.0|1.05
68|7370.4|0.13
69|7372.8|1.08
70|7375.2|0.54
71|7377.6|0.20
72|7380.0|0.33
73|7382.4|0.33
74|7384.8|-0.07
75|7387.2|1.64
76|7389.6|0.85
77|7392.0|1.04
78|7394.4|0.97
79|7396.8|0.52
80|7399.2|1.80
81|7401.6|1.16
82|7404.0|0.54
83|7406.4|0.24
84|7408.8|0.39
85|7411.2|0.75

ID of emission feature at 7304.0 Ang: [O II] 3727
